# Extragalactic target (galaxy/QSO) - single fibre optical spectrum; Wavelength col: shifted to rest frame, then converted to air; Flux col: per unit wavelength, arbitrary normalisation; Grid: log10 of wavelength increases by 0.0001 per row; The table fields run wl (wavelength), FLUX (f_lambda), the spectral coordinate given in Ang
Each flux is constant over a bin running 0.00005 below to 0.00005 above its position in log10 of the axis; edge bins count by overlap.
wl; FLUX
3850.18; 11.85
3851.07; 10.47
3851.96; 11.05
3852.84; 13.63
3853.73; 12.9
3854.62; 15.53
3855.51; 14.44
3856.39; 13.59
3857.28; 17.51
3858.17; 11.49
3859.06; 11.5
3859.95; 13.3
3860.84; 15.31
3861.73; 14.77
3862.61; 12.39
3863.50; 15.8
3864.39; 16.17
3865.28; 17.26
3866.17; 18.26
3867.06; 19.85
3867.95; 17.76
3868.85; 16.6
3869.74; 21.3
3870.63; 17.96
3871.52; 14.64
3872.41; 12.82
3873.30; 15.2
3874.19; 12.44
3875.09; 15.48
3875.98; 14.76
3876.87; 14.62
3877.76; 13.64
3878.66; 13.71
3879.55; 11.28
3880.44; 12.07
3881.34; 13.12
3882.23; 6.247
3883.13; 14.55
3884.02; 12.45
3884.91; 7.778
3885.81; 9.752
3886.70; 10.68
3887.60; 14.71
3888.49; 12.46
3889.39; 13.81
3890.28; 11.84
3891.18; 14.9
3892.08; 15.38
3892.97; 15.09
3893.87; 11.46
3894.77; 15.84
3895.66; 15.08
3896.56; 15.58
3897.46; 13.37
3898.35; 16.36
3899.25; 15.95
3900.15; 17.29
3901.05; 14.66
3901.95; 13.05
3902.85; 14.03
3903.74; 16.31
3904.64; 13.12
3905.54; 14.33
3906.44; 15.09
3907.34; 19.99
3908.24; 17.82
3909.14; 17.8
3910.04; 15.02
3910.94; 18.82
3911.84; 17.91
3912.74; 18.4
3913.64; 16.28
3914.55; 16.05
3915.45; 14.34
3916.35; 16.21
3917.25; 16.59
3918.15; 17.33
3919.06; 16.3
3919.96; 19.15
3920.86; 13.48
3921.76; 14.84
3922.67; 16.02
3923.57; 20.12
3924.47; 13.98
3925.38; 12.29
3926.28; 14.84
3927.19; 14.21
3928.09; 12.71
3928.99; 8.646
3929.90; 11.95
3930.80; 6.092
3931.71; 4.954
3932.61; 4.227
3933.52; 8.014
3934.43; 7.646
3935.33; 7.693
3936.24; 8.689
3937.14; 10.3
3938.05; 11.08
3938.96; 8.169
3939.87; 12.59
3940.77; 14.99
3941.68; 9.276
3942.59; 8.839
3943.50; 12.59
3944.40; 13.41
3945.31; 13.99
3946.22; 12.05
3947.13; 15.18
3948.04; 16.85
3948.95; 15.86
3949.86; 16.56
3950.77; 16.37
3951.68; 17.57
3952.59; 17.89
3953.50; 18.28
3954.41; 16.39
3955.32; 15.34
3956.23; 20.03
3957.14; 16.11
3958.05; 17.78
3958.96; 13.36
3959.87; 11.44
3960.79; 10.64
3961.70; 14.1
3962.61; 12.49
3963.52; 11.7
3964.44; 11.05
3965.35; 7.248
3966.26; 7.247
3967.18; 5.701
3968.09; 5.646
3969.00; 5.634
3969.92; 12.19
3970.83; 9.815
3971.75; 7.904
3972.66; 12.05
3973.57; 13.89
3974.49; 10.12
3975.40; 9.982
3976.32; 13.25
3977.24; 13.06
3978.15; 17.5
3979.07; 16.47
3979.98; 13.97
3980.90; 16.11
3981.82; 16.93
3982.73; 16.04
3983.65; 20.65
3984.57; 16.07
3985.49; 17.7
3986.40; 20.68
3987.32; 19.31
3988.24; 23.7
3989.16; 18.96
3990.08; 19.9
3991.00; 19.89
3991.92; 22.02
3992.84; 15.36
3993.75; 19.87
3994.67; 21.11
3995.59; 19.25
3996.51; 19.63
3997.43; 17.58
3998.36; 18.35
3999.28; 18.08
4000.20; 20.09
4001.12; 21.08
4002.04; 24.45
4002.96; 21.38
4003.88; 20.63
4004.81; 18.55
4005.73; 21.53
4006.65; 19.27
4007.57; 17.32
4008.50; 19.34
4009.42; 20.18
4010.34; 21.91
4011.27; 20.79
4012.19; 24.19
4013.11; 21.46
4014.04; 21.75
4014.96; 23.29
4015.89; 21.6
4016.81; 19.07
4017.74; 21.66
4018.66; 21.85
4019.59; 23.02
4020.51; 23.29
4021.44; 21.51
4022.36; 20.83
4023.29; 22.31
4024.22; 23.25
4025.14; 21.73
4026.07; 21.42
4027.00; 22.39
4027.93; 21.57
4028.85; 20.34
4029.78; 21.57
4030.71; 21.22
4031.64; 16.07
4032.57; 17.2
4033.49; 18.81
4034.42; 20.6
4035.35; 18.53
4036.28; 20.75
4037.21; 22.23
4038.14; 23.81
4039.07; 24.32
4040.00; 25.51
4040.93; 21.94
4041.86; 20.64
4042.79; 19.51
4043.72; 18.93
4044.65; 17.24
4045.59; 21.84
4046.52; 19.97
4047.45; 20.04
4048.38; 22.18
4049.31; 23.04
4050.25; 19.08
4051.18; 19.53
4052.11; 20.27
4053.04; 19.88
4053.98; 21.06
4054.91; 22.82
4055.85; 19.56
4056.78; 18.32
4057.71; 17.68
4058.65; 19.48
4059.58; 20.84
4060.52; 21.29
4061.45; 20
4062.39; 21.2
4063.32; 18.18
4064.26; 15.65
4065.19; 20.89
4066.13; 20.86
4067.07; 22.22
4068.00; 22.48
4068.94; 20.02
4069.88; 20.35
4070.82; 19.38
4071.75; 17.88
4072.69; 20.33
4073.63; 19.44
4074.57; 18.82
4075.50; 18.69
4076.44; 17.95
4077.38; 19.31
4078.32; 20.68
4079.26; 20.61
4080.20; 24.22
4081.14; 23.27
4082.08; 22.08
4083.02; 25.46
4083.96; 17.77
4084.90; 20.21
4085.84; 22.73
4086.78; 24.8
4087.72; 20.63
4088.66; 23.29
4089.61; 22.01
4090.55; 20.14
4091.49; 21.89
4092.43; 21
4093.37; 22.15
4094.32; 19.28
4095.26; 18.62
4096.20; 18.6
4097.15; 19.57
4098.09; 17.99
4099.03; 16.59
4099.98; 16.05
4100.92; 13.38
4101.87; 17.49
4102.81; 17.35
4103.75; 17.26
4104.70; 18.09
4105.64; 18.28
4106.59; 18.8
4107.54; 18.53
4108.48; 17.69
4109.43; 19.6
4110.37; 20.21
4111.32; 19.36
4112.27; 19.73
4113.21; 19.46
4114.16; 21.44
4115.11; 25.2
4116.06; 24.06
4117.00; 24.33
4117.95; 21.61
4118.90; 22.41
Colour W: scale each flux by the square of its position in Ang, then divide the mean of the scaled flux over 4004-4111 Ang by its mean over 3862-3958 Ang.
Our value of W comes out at 1.54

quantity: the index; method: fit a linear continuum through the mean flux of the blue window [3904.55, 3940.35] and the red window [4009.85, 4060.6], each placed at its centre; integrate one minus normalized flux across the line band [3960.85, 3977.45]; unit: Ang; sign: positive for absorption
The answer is 6.5 Ang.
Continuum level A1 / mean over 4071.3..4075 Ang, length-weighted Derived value 19.1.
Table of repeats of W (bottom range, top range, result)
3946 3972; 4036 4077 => 1.63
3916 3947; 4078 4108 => 1.78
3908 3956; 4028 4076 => 1.56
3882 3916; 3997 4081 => 1.51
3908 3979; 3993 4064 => 1.65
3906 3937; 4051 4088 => 1.59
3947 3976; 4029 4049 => 1.67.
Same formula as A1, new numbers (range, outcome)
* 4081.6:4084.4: 21.8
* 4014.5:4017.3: 21.3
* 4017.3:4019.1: 21.8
